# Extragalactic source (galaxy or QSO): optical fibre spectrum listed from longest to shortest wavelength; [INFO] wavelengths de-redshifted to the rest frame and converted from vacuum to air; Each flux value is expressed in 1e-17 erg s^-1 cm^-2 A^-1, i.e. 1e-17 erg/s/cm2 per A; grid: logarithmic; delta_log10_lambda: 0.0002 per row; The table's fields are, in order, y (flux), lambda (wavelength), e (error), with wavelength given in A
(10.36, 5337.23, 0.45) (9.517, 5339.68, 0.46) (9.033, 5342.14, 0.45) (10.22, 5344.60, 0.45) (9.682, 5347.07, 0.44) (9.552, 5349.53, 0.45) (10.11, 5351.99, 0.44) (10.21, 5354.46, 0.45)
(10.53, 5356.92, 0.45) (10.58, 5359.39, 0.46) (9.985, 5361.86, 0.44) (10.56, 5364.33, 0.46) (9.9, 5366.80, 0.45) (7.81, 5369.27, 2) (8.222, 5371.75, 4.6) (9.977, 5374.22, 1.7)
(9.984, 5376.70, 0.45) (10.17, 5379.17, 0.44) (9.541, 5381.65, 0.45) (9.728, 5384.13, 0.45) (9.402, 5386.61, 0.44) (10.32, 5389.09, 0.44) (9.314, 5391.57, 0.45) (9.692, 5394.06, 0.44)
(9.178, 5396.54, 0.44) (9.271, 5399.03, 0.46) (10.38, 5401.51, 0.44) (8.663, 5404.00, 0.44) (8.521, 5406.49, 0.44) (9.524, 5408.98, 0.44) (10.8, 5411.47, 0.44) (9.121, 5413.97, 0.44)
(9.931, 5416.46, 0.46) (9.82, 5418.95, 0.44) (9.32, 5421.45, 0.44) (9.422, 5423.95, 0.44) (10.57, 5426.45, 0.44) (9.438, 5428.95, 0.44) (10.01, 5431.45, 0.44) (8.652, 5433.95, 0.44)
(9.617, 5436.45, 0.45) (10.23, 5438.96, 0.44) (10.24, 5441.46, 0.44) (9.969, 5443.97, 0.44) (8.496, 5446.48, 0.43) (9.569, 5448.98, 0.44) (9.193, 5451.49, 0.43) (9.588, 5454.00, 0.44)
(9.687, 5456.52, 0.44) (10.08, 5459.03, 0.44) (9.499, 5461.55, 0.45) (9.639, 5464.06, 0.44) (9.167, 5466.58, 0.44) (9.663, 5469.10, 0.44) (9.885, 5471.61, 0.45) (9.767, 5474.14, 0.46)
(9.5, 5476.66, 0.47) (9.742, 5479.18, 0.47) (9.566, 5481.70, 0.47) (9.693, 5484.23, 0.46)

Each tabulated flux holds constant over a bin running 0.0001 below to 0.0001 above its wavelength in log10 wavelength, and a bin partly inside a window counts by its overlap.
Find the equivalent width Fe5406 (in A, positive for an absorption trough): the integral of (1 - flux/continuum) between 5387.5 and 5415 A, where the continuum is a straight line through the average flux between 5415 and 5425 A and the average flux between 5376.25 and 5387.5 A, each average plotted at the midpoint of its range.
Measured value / 0.5 A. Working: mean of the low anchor 9.76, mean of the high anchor 9.62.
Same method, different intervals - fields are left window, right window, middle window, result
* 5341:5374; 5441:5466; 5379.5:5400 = 0.19 A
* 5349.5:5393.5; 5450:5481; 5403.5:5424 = 0.45 A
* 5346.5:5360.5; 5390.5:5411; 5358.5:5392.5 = 0.37 A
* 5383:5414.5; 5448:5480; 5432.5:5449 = 0.07 A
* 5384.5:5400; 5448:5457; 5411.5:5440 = -0.55 A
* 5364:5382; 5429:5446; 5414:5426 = 0.00 A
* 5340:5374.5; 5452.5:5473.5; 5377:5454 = 0.59 A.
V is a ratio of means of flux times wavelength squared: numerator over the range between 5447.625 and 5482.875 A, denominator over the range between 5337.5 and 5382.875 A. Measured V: 1.02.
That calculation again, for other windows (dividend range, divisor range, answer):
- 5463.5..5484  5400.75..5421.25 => 1.03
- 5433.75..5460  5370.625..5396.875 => 1.02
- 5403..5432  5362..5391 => 1.01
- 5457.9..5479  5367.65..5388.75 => 1.06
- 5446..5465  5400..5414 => 1.02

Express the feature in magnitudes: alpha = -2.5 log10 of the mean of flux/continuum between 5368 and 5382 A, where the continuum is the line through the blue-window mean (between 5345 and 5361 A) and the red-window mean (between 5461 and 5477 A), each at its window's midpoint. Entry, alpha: 0.084 mag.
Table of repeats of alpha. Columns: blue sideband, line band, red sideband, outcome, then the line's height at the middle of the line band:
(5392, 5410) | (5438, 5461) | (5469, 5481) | -0.01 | 9.58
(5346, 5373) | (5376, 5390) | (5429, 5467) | -0.02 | 9.7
